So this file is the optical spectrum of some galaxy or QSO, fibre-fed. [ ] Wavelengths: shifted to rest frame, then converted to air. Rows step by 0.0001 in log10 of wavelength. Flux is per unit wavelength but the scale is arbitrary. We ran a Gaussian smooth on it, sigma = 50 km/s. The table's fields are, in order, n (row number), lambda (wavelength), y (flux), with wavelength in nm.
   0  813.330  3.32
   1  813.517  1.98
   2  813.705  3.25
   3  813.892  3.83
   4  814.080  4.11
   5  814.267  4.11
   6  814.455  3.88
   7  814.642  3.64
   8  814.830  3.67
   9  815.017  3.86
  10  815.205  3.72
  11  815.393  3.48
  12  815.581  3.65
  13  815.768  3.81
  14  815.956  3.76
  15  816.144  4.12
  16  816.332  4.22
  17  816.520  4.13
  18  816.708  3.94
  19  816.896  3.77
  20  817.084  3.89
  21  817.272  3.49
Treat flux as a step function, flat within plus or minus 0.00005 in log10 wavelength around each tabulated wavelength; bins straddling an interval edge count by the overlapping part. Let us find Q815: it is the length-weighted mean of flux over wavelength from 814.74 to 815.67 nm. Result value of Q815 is 3.68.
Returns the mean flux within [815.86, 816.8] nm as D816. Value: 4.03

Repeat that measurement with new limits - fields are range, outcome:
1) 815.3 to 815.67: 3.56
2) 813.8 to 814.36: 4.02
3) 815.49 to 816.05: 3.74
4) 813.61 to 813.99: 3.53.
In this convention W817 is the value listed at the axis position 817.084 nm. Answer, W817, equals 3.89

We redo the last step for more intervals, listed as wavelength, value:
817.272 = 3.49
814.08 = 4.11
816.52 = 4.13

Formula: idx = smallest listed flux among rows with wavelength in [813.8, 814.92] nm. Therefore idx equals 3.64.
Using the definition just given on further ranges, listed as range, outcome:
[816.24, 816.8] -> 3.94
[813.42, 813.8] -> 1.98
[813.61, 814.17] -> 3.25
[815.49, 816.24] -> 3.65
